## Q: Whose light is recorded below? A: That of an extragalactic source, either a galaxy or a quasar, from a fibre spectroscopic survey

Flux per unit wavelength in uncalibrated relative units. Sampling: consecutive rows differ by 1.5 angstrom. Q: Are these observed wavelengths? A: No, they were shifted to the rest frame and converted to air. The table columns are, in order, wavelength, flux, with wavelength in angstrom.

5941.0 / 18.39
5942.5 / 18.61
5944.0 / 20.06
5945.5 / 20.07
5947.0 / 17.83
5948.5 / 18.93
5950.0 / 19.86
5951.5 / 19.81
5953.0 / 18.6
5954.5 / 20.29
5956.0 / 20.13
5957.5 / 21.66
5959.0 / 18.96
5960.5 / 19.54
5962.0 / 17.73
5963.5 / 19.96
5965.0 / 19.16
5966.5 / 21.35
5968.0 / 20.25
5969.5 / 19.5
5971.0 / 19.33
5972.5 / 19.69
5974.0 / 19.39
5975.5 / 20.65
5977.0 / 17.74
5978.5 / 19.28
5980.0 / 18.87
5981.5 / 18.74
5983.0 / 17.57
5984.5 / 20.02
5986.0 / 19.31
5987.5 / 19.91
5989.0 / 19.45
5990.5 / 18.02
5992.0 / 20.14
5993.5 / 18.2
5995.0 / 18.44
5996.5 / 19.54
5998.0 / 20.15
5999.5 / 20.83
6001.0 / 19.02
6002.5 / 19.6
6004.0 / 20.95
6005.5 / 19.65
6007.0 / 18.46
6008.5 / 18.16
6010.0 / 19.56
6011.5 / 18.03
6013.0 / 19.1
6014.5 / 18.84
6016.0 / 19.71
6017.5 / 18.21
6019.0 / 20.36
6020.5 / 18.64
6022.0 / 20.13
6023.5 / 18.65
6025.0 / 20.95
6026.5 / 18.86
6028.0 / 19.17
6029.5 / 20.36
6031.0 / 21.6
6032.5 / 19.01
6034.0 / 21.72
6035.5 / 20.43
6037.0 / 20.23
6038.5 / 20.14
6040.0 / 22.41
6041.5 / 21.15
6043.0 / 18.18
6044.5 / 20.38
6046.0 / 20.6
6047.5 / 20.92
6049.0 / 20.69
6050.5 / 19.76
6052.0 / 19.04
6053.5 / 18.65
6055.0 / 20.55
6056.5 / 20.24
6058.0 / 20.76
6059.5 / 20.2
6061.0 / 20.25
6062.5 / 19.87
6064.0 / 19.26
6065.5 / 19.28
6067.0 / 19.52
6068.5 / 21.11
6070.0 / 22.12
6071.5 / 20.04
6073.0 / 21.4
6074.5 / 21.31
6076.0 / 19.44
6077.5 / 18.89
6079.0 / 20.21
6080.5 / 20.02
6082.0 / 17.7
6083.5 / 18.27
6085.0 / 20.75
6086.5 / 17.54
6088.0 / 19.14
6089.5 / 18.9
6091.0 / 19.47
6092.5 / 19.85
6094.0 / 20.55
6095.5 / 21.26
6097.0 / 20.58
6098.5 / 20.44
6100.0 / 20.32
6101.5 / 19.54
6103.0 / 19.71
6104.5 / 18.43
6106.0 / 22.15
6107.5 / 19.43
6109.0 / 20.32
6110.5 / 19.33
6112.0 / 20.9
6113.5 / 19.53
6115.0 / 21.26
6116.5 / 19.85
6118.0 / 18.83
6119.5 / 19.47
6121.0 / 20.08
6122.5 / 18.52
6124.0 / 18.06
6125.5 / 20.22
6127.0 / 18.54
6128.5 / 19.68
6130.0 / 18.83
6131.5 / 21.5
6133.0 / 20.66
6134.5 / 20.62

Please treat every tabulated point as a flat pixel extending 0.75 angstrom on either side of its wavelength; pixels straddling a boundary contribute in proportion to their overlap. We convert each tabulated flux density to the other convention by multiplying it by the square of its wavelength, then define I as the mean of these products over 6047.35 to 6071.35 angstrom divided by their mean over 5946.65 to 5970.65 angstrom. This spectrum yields 1.06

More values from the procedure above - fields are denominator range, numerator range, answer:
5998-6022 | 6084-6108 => 1.06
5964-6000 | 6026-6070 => 1.06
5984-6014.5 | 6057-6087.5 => 1.06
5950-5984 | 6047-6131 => 1.06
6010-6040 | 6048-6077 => 1.03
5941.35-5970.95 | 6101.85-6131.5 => 1.06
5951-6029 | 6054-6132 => 1.06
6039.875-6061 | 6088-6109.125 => 1.01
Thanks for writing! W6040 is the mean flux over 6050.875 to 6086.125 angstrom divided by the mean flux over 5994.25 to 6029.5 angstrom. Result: 1.0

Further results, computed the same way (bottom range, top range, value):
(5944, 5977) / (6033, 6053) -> 1.04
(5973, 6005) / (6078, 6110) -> 1.02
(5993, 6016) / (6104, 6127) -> 1.02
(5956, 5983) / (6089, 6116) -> 1.03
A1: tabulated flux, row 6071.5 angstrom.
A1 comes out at 20.04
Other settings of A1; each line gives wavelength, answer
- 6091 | 19.47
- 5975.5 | 20.65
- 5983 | 17.57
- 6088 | 19.14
